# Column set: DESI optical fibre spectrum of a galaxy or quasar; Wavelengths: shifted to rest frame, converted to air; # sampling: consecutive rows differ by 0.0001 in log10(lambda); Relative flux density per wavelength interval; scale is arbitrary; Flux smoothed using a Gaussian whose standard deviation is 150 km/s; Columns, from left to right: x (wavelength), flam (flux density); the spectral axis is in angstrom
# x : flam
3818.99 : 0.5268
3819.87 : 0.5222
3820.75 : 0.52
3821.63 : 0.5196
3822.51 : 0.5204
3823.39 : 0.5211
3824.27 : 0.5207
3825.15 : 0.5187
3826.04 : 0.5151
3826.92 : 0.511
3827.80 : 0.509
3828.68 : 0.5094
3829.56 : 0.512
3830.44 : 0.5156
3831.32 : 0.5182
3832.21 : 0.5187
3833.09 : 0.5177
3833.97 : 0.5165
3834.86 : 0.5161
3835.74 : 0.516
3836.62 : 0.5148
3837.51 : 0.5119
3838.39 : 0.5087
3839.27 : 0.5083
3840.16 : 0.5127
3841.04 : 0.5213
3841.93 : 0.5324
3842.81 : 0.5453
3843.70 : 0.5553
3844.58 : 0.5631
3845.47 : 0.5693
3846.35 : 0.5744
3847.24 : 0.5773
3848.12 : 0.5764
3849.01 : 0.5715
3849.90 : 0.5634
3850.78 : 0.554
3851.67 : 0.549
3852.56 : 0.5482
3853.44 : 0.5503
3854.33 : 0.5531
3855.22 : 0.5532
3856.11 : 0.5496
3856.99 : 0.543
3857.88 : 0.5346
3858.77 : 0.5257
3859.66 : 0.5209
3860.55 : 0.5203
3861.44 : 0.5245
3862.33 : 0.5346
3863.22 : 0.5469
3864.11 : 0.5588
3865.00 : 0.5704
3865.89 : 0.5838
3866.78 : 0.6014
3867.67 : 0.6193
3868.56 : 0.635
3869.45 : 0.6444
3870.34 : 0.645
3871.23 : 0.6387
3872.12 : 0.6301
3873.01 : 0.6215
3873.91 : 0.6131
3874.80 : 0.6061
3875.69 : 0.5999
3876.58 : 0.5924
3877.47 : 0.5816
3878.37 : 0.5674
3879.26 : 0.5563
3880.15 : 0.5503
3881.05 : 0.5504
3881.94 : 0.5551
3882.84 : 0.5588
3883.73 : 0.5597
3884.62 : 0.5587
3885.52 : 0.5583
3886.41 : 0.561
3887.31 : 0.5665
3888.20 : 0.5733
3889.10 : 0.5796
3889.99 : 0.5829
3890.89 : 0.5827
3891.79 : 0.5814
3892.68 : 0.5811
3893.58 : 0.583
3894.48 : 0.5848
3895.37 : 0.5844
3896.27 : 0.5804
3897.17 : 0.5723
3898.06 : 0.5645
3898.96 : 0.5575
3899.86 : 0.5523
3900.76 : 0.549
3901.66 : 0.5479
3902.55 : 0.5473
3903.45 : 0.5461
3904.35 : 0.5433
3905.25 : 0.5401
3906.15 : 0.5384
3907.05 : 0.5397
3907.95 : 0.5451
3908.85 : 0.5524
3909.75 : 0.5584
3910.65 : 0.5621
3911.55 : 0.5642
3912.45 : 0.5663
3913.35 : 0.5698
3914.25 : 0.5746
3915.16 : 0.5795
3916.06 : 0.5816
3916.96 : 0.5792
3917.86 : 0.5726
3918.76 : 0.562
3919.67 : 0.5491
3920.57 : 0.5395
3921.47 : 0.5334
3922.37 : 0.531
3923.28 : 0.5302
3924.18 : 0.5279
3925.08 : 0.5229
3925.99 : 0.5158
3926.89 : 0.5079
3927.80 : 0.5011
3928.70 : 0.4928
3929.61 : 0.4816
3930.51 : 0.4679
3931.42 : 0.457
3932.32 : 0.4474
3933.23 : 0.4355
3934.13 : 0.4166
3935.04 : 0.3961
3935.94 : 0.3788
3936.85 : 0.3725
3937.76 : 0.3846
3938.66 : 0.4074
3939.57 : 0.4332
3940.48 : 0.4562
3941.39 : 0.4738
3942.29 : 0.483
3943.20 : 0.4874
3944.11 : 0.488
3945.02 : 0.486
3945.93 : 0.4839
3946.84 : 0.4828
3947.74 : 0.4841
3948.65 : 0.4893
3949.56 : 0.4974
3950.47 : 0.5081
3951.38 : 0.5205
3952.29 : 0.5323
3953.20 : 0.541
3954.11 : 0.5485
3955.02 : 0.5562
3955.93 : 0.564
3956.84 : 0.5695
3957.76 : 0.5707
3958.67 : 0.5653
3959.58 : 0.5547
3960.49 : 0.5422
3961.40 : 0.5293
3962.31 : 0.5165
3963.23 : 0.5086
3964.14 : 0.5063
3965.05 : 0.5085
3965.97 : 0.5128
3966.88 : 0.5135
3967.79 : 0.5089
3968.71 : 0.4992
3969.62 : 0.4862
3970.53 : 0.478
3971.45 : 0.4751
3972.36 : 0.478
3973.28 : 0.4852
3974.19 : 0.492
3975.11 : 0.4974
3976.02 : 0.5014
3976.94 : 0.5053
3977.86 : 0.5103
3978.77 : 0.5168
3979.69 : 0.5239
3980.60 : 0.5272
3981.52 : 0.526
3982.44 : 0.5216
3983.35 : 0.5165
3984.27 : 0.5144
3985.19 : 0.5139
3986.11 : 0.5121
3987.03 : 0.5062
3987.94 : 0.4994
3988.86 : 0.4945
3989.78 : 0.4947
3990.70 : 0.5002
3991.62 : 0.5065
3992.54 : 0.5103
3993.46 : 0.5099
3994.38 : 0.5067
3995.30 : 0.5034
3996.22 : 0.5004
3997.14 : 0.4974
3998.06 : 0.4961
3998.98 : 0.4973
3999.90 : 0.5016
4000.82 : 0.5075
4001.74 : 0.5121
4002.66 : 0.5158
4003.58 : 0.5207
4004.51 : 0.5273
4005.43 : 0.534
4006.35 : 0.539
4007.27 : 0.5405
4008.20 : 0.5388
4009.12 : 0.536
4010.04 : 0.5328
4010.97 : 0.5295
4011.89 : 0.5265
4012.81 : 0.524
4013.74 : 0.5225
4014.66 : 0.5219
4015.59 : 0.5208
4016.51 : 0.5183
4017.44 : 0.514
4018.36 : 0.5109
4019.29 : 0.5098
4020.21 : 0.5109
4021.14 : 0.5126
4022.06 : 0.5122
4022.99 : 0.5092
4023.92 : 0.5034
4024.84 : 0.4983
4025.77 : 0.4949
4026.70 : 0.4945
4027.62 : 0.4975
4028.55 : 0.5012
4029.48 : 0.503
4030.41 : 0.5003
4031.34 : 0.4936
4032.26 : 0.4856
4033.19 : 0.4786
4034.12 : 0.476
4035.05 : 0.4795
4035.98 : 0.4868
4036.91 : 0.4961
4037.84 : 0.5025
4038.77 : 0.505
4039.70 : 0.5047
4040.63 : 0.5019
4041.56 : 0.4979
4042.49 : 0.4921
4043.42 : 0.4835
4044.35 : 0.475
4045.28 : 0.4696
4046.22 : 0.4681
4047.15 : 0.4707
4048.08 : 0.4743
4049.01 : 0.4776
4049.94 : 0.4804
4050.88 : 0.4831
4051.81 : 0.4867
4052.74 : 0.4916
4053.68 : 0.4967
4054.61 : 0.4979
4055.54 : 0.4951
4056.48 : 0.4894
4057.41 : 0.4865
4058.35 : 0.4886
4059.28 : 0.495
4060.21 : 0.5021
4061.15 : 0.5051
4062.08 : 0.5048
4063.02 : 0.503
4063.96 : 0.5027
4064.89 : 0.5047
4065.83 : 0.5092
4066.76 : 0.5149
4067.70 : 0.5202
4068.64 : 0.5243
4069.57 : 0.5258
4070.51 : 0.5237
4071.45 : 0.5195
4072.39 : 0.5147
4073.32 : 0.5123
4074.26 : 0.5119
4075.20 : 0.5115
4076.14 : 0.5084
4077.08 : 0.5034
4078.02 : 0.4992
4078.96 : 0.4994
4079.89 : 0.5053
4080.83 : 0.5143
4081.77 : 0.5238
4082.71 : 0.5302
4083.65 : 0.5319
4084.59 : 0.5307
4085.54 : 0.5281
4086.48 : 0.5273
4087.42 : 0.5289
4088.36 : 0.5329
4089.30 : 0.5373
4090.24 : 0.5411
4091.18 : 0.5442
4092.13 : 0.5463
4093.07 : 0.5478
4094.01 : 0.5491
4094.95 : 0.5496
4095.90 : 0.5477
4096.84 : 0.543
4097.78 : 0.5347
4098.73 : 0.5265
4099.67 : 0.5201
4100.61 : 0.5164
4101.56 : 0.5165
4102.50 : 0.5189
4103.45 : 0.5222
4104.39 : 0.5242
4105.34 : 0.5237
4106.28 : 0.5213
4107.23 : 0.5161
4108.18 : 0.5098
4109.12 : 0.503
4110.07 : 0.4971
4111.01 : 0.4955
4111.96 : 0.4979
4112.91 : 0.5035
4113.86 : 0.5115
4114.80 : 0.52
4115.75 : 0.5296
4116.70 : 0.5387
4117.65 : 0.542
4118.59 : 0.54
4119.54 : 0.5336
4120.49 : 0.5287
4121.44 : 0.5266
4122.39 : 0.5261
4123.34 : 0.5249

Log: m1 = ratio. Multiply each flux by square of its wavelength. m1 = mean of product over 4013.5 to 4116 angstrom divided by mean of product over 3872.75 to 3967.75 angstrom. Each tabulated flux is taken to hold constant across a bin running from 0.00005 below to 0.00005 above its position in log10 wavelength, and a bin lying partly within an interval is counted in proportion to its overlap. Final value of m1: 1.03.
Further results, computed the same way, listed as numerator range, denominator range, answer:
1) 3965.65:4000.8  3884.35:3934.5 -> 0.96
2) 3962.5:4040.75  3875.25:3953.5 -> 1.01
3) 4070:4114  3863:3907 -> 1.00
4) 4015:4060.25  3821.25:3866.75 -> 1.02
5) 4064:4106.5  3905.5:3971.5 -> 1.11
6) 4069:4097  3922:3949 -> 1.21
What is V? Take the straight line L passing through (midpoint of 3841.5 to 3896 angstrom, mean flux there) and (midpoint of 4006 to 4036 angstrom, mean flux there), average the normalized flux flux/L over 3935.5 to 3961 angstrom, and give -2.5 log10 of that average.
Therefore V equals 0.09 mag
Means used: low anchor 0.571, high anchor 0.51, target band 0.495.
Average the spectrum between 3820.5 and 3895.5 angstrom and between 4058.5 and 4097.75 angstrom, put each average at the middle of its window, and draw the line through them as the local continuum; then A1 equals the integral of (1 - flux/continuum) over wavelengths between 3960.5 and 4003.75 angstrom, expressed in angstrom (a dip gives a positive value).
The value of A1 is 2.5 angstrom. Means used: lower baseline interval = 0.556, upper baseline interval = 0.521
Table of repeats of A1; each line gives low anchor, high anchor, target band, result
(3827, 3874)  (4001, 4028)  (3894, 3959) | 2.2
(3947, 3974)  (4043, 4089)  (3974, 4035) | 0.3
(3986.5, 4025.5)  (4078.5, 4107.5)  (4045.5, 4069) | 1.3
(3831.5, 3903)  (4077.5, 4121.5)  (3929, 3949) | 3.7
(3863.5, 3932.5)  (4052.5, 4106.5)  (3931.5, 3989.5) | 5.4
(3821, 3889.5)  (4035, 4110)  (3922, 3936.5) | 1.7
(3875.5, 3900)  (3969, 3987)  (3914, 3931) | 0.4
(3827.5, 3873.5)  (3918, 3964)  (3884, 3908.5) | -1.8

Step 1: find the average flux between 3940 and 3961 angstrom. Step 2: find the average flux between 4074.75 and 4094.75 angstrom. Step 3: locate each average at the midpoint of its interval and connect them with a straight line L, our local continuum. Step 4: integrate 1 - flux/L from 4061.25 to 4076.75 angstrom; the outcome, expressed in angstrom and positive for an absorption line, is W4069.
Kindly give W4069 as 0.4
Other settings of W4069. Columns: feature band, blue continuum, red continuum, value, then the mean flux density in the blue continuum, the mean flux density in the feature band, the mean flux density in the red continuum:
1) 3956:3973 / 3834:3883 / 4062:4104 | 0.78 angstrom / 0.562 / 0.518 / 0.523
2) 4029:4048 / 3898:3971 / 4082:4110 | 1.29 angstrom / 0.514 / 0.488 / 0.529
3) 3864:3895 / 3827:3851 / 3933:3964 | -4.15 angstrom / 0.533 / 0.587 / 0.491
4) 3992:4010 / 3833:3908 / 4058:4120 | 0.71 angstrom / 0.562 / 0.516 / 0.52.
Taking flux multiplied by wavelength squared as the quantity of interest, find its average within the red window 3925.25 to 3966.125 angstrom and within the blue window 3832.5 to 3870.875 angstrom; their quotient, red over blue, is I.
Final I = 0.93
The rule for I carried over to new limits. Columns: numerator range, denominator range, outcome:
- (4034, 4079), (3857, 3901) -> 0.95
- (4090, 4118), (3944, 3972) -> 1.09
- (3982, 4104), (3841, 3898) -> 0.97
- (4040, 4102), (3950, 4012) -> 1.03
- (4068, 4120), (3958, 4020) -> 1.07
